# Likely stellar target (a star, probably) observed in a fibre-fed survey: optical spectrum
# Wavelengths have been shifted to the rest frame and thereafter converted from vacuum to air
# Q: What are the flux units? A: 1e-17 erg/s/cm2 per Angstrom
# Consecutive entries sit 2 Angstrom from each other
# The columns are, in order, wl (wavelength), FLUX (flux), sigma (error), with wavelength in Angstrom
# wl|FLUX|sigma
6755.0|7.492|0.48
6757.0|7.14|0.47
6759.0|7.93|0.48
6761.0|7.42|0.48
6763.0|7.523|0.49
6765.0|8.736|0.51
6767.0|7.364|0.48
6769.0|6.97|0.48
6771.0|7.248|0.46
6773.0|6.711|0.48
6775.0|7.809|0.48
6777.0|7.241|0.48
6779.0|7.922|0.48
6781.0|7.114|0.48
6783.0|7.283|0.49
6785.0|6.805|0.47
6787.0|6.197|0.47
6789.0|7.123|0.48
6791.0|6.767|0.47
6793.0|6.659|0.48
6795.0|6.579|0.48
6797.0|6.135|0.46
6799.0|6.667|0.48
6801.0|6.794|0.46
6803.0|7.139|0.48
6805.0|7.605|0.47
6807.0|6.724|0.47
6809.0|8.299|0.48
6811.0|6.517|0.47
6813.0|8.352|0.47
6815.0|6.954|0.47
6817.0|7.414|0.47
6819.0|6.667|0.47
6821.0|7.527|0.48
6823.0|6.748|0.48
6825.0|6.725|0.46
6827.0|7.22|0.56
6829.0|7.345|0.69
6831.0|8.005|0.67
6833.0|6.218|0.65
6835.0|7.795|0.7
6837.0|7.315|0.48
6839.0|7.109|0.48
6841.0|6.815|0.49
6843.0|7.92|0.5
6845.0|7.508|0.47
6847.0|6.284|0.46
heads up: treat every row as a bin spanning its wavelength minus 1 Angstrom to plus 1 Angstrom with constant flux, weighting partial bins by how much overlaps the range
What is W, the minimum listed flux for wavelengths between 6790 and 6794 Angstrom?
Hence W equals 6.659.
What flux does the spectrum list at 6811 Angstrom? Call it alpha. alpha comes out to 6.517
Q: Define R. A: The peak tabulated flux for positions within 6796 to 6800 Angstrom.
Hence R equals 6.667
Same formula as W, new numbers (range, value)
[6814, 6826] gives 6.667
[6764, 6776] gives 6.711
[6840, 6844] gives 6.815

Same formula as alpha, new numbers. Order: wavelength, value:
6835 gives 7.795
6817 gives 7.414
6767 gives 7.364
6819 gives 6.667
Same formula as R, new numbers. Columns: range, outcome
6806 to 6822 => 8.352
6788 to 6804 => 7.139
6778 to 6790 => 7.922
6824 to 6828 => 7.22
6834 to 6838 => 7.795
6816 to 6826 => 7.527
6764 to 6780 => 8.736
